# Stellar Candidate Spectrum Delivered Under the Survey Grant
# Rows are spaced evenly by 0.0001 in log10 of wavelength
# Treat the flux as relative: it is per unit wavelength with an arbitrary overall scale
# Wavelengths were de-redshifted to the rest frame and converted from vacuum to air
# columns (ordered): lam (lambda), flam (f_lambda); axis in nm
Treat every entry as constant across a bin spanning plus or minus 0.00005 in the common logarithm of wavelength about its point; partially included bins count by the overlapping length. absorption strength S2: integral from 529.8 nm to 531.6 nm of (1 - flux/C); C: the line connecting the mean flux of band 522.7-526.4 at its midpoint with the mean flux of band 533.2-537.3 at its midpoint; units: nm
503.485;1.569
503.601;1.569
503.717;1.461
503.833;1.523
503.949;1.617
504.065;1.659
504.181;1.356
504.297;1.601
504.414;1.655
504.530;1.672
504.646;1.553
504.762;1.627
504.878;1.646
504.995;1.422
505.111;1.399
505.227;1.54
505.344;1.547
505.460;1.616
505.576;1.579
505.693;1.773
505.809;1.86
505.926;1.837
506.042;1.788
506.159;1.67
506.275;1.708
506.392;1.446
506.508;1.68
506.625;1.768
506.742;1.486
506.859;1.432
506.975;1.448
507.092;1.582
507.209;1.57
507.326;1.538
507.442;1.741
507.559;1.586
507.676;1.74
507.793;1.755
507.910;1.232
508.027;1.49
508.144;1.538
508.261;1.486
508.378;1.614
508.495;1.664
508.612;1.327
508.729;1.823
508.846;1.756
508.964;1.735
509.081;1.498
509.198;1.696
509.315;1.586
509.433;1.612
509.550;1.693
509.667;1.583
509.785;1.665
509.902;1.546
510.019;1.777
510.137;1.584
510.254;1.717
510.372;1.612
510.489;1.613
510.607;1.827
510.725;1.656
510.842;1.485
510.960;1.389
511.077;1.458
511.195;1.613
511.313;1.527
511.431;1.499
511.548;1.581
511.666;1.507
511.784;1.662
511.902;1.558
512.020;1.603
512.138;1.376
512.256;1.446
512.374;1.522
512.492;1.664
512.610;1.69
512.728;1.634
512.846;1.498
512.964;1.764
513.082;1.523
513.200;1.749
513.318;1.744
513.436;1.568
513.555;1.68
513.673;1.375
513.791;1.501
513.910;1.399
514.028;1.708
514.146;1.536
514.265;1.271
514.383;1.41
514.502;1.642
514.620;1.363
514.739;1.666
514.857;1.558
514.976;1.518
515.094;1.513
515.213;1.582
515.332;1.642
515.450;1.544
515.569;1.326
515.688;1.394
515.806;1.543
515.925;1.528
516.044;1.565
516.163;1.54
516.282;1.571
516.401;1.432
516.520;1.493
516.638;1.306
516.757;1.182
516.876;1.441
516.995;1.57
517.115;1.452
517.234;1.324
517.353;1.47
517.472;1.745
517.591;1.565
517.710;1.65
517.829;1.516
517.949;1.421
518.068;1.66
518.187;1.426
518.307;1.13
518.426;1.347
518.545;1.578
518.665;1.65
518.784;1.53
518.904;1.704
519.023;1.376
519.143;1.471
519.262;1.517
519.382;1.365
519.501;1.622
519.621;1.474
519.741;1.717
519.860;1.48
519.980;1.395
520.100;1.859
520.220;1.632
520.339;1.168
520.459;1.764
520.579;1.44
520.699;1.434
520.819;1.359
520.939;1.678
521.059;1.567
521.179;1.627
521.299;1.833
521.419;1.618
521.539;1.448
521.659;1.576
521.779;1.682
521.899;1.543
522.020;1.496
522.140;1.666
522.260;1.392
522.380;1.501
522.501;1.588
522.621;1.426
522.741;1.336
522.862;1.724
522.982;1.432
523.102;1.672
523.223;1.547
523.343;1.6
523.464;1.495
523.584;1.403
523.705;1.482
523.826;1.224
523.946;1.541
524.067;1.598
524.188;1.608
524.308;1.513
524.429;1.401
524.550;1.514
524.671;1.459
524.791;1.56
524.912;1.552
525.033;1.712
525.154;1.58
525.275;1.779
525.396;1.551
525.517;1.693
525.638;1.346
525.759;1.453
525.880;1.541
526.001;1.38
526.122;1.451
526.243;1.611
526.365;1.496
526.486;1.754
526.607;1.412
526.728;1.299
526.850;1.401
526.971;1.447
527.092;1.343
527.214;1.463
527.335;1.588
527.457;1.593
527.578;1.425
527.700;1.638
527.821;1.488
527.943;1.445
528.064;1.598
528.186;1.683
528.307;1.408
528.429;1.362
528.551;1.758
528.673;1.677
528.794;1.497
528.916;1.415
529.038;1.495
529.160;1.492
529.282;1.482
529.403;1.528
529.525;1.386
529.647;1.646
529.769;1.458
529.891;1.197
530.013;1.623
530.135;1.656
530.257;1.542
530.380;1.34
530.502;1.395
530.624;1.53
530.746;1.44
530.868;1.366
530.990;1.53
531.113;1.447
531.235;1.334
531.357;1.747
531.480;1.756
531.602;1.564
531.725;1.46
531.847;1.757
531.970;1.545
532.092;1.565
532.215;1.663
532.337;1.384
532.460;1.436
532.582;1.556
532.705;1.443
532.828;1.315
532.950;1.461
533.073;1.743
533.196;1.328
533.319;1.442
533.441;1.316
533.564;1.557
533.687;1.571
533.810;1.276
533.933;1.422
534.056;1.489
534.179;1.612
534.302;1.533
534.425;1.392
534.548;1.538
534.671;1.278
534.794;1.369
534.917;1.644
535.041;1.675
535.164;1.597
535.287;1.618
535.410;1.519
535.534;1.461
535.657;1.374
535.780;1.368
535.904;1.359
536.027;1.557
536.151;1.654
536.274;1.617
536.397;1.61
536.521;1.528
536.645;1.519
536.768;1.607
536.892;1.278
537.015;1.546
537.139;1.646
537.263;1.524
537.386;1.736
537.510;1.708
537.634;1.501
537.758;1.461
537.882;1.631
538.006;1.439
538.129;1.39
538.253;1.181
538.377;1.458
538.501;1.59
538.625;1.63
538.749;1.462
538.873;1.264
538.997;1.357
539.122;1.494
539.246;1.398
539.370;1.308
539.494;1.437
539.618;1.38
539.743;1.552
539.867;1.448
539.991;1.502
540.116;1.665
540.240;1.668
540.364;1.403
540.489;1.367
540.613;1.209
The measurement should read 0.02 nm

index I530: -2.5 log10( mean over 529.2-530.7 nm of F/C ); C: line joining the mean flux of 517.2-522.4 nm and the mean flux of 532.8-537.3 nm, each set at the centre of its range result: 0.02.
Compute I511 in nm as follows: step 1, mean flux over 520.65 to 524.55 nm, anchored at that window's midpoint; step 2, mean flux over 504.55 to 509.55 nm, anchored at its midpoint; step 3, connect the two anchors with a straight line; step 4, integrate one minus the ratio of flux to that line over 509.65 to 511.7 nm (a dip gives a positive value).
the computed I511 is 0.00 nm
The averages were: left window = 1.61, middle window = 1.59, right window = 1.53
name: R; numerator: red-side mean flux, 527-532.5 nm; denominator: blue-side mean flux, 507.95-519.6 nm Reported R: 0.98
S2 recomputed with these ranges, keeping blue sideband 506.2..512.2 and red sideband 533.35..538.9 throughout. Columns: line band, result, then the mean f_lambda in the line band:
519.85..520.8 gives 0.02 nm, 1.52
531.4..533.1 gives -0.03 nm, 1.54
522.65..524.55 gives 0.05 nm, 1.5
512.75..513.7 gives -0.03 nm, 1.62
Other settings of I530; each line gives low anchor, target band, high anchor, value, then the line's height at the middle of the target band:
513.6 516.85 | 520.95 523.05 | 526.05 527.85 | -0.05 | 1.49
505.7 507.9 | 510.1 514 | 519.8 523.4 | 0.02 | 1.61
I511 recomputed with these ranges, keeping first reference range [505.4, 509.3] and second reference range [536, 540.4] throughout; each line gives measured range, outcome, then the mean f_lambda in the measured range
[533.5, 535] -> 0.043 nm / 1.48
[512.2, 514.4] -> 0.045 nm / 1.57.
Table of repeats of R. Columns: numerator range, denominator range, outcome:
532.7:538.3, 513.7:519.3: 1.00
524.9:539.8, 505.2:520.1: 0.96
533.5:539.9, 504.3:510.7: 0.92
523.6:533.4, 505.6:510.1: 0.93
